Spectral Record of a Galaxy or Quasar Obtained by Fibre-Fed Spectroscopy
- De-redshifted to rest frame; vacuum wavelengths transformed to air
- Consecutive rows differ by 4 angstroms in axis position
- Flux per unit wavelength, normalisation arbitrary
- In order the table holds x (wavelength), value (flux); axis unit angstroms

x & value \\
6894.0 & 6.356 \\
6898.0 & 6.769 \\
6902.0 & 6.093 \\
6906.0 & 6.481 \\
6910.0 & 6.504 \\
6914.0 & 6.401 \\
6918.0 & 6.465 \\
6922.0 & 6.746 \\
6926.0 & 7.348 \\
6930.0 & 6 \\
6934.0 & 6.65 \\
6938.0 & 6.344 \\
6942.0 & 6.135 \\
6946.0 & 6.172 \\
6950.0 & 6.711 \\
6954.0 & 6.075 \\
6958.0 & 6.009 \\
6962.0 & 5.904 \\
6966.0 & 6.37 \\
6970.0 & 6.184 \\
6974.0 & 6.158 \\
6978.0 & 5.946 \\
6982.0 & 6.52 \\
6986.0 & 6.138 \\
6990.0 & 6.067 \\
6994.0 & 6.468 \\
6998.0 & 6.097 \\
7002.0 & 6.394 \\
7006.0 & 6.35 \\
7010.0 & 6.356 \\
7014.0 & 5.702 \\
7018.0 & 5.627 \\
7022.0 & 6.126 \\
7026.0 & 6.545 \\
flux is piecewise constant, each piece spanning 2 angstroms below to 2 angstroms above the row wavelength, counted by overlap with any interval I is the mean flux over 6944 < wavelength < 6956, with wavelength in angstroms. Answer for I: 6.32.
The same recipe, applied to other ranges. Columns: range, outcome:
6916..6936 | 6.64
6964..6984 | 6.24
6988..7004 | 6.26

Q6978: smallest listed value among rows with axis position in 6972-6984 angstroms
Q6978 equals 5.946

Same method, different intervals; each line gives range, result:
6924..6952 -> 6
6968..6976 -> 6.158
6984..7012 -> 6.067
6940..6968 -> 5.904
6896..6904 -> 6.093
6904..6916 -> 6.401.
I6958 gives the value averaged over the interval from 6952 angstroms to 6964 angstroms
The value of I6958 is 6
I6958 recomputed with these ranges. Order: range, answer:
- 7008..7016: 6.03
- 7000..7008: 6.37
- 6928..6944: 6.28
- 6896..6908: 6.45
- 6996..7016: 6.18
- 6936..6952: 6.34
